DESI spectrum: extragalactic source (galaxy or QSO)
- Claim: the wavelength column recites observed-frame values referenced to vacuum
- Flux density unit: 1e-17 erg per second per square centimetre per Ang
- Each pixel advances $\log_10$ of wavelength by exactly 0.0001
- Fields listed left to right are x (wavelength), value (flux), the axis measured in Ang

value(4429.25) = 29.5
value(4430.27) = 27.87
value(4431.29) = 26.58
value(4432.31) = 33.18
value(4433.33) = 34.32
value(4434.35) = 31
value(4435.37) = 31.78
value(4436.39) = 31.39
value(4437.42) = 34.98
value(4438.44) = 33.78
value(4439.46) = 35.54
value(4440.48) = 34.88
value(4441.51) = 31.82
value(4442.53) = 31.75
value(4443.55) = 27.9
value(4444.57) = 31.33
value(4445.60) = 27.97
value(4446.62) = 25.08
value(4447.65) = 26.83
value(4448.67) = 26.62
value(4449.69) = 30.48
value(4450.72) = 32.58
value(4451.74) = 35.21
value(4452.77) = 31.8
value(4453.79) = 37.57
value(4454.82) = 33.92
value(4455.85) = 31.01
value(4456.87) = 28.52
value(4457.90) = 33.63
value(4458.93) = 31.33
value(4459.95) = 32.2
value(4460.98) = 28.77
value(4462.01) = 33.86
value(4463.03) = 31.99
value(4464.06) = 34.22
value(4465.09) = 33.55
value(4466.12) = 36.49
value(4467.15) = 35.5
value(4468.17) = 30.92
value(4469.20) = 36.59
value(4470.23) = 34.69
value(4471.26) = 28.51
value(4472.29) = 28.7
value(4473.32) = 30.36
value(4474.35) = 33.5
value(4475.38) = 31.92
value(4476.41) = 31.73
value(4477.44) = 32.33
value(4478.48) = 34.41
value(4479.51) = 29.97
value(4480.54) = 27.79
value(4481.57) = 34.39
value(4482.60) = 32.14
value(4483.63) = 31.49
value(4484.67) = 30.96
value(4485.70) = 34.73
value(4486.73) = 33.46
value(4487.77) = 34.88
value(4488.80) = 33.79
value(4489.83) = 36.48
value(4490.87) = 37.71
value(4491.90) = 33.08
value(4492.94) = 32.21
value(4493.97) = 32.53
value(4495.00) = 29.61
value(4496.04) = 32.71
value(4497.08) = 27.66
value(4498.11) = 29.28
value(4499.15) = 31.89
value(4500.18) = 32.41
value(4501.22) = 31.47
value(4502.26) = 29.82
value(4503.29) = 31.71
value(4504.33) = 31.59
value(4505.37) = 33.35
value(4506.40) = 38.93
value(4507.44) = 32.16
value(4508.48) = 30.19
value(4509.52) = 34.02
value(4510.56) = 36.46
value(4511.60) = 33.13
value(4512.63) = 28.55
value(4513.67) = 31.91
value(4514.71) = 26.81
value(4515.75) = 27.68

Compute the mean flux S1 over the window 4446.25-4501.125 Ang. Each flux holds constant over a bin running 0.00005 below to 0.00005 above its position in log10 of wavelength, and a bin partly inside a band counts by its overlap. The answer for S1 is 32.2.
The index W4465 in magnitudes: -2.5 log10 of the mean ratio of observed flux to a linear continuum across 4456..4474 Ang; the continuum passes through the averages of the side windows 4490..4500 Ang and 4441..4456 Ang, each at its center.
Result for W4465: -0.04 mag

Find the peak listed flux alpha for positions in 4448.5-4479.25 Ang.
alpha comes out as 37.57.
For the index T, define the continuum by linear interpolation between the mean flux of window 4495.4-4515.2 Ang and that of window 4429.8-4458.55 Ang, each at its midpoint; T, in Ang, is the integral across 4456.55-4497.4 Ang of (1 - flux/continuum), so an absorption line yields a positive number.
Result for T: -1.2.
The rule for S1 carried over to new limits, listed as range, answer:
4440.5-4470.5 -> 31.9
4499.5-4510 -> 32.6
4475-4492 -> 33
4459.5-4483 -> 32.4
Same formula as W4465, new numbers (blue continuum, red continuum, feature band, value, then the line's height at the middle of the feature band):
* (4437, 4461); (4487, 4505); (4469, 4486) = 0.004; 32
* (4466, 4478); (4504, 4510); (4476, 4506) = 0.023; 33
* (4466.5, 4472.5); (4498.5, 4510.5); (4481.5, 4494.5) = -0.032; 32.7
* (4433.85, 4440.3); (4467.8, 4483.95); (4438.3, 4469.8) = 0.018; 32.6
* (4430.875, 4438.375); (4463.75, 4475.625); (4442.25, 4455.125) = 0.061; 32.4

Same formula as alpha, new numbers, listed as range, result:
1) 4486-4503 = 37.71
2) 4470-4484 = 34.69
